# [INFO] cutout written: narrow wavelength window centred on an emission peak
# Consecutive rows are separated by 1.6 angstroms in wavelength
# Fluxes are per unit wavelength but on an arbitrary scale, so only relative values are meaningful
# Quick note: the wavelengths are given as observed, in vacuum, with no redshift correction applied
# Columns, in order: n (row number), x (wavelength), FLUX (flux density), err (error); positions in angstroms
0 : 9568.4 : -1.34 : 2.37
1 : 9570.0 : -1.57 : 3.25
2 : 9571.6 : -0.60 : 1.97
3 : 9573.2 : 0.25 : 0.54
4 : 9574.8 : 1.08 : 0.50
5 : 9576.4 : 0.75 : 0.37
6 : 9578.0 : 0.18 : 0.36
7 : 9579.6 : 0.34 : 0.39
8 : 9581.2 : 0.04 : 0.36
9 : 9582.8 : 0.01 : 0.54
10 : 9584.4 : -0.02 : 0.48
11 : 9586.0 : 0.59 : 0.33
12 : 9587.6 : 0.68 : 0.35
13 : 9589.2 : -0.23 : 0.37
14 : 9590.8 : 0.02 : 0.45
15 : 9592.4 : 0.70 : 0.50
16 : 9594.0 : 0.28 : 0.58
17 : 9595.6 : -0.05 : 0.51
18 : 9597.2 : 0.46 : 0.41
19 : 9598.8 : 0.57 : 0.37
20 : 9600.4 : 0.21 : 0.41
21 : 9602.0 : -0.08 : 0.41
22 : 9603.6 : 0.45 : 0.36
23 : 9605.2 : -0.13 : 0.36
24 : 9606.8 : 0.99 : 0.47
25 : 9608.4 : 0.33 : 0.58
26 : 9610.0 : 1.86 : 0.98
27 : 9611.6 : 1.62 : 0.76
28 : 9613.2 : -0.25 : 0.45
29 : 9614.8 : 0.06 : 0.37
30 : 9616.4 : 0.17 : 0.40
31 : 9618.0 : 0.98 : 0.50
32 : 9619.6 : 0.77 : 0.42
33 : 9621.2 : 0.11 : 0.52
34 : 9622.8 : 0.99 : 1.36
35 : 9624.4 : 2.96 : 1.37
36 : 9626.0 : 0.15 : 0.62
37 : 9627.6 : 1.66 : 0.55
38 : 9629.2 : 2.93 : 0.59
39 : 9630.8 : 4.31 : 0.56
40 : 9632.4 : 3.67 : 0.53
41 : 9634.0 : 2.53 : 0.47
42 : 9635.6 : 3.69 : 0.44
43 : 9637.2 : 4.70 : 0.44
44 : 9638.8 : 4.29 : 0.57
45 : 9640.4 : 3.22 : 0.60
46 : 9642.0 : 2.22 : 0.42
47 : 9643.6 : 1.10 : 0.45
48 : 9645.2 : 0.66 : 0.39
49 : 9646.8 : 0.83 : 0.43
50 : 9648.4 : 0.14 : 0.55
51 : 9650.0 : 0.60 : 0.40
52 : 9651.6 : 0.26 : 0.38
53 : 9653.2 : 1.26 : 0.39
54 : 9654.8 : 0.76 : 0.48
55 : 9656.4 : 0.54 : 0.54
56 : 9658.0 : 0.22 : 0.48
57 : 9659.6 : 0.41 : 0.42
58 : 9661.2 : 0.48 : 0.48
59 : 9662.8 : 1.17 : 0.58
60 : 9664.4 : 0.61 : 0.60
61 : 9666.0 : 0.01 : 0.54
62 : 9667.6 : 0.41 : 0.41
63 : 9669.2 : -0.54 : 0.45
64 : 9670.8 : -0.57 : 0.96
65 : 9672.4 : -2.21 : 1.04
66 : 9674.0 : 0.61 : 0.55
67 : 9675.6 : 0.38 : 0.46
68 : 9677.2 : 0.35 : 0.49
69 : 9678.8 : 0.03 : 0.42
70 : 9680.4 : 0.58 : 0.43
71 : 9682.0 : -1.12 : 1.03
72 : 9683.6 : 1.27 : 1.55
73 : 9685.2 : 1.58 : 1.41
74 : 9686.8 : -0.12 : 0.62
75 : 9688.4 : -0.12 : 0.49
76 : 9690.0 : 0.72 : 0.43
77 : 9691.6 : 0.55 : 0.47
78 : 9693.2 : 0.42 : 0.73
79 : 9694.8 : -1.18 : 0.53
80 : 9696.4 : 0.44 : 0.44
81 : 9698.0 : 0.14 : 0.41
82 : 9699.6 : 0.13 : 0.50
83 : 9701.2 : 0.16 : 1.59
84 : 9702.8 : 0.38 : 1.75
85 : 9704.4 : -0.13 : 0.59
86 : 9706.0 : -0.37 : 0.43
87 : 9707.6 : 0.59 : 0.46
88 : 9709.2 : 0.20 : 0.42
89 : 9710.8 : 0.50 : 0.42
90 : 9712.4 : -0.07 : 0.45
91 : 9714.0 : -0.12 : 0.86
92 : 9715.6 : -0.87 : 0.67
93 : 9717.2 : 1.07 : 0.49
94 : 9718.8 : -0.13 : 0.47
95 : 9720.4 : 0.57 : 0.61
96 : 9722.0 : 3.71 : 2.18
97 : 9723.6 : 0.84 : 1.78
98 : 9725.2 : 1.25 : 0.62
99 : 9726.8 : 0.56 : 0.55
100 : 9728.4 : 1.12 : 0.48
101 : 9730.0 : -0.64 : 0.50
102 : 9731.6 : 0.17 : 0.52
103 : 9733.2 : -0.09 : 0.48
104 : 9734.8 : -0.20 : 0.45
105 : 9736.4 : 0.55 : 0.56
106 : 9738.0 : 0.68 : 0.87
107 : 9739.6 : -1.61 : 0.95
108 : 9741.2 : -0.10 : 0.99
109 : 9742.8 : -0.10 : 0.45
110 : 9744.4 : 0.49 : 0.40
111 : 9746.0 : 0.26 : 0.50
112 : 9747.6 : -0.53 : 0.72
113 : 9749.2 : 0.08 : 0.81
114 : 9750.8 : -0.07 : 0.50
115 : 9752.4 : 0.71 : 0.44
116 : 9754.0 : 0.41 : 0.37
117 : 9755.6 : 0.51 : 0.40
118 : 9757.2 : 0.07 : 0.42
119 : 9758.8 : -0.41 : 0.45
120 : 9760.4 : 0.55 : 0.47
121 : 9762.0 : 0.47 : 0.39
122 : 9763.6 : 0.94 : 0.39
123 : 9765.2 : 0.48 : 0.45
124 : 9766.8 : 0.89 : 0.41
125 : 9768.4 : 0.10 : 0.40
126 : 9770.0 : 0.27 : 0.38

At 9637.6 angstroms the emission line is [O II] 3727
